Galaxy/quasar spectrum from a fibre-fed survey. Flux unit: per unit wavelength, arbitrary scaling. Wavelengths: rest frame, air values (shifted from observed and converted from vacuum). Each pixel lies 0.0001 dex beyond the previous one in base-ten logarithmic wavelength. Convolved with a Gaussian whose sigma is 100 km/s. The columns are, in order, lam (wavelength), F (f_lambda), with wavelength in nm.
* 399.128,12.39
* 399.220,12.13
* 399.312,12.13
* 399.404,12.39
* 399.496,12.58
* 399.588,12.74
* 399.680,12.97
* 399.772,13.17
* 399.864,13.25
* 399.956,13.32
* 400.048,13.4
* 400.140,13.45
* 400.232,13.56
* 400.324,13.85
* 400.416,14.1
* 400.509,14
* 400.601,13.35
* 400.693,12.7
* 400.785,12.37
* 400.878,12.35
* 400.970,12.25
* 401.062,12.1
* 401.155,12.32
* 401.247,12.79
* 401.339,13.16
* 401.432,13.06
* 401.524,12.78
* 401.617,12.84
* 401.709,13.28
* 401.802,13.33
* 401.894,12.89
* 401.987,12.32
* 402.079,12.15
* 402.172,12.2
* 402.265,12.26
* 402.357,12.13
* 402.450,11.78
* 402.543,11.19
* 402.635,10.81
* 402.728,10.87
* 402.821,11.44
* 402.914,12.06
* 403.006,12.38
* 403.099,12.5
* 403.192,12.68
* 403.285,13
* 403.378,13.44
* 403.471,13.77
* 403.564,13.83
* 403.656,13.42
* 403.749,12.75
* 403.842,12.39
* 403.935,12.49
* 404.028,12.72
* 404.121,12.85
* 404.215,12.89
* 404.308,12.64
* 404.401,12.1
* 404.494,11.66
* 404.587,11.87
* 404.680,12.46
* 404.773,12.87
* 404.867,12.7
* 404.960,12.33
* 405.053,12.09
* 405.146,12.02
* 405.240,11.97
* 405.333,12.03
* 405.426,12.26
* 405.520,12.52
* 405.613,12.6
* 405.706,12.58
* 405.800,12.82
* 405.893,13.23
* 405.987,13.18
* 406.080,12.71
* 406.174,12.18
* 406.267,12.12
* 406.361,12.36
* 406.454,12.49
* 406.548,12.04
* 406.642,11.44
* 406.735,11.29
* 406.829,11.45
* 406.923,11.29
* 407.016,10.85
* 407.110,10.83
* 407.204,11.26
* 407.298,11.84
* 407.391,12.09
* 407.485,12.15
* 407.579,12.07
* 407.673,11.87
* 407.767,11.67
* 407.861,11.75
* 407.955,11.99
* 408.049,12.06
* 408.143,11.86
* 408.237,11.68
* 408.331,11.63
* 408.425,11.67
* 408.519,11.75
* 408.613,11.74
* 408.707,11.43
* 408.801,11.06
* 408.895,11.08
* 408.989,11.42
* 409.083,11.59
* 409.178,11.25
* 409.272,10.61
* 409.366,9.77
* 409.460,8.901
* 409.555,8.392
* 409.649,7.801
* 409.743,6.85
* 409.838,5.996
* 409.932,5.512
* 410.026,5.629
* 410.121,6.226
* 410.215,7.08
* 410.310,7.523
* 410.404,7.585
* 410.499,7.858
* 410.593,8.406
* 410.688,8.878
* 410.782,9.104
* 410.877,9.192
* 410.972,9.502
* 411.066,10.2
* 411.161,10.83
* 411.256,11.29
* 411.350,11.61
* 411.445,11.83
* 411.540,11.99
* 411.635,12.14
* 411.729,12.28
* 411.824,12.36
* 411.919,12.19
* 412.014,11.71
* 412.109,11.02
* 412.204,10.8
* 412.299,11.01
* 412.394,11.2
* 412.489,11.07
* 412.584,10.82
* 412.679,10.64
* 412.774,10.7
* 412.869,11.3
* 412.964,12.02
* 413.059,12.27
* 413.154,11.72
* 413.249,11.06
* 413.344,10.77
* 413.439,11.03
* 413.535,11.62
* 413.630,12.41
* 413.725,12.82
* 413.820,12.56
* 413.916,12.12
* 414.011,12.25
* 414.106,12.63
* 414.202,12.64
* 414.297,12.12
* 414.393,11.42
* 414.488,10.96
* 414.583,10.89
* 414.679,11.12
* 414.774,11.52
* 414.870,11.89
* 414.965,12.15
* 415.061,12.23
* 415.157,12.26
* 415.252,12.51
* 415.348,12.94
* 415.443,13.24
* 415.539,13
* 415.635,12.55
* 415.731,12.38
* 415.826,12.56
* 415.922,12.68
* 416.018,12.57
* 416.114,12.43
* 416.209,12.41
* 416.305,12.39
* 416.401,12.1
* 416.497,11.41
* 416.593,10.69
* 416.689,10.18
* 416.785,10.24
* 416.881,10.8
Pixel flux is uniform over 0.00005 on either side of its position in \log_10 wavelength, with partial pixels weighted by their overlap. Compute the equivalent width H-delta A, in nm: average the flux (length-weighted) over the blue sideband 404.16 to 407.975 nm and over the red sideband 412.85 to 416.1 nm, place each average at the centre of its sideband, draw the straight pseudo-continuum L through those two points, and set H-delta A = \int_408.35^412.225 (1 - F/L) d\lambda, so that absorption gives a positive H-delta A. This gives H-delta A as 0.71 nm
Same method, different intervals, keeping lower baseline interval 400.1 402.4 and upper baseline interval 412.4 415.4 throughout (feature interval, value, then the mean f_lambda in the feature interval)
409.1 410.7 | 0.55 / 7.94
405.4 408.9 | 0.12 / 11.9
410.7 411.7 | 0.11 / 10.7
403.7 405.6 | 0.03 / 12.4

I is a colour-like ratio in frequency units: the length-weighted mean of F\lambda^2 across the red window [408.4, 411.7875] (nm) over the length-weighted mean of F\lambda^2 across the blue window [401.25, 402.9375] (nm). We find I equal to 0.81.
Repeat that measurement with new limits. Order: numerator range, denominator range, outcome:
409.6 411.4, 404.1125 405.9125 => 0.69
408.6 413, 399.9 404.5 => 0.82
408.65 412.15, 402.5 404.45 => 0.80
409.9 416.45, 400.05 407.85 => 0.94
